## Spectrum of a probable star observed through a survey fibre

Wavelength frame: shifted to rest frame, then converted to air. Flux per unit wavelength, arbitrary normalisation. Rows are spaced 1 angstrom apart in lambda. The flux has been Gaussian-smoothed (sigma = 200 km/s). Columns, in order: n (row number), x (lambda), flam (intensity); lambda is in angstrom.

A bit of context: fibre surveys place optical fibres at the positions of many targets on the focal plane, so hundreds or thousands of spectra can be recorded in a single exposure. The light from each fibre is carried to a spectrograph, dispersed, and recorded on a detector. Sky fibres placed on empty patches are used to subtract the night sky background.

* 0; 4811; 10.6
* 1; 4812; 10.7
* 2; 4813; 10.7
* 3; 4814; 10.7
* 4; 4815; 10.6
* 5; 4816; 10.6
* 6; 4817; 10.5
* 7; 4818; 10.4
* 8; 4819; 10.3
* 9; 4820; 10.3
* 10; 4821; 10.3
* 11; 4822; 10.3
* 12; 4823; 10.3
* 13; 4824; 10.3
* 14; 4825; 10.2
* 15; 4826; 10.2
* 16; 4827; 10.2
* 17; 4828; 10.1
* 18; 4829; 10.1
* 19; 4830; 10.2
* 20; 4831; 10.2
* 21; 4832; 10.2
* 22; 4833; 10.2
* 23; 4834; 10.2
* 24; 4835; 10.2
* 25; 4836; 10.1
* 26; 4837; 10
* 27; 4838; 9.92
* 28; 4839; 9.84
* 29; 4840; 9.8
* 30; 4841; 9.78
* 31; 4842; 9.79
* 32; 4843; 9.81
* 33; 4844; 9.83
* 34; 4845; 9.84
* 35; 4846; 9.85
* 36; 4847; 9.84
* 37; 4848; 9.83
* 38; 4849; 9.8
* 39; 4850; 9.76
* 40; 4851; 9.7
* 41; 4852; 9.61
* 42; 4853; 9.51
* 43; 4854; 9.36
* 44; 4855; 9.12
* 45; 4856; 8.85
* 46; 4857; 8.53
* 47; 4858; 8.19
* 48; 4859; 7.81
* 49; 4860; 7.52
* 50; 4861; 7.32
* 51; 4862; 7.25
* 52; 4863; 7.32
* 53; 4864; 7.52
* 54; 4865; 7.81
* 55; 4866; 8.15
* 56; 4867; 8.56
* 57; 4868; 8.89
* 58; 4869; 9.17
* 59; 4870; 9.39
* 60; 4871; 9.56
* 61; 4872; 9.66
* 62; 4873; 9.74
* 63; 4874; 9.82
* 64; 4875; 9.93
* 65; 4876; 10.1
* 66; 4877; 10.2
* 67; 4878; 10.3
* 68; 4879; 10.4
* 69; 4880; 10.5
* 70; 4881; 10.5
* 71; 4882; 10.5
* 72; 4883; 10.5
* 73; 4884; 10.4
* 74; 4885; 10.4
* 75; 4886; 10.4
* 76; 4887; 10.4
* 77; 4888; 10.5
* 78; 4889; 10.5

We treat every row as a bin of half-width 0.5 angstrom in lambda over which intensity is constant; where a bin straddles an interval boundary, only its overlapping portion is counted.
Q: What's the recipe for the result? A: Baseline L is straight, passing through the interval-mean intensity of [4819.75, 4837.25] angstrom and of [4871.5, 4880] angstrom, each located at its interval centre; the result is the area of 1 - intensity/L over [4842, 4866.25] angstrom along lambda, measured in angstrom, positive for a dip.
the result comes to 3.0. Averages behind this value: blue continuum 10.2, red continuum 10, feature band 8.87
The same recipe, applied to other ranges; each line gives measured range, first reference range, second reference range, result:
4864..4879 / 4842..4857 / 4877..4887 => 1.2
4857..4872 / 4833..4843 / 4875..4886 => 2.9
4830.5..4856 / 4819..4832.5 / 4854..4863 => -2.1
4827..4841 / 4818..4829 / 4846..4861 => -0.3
